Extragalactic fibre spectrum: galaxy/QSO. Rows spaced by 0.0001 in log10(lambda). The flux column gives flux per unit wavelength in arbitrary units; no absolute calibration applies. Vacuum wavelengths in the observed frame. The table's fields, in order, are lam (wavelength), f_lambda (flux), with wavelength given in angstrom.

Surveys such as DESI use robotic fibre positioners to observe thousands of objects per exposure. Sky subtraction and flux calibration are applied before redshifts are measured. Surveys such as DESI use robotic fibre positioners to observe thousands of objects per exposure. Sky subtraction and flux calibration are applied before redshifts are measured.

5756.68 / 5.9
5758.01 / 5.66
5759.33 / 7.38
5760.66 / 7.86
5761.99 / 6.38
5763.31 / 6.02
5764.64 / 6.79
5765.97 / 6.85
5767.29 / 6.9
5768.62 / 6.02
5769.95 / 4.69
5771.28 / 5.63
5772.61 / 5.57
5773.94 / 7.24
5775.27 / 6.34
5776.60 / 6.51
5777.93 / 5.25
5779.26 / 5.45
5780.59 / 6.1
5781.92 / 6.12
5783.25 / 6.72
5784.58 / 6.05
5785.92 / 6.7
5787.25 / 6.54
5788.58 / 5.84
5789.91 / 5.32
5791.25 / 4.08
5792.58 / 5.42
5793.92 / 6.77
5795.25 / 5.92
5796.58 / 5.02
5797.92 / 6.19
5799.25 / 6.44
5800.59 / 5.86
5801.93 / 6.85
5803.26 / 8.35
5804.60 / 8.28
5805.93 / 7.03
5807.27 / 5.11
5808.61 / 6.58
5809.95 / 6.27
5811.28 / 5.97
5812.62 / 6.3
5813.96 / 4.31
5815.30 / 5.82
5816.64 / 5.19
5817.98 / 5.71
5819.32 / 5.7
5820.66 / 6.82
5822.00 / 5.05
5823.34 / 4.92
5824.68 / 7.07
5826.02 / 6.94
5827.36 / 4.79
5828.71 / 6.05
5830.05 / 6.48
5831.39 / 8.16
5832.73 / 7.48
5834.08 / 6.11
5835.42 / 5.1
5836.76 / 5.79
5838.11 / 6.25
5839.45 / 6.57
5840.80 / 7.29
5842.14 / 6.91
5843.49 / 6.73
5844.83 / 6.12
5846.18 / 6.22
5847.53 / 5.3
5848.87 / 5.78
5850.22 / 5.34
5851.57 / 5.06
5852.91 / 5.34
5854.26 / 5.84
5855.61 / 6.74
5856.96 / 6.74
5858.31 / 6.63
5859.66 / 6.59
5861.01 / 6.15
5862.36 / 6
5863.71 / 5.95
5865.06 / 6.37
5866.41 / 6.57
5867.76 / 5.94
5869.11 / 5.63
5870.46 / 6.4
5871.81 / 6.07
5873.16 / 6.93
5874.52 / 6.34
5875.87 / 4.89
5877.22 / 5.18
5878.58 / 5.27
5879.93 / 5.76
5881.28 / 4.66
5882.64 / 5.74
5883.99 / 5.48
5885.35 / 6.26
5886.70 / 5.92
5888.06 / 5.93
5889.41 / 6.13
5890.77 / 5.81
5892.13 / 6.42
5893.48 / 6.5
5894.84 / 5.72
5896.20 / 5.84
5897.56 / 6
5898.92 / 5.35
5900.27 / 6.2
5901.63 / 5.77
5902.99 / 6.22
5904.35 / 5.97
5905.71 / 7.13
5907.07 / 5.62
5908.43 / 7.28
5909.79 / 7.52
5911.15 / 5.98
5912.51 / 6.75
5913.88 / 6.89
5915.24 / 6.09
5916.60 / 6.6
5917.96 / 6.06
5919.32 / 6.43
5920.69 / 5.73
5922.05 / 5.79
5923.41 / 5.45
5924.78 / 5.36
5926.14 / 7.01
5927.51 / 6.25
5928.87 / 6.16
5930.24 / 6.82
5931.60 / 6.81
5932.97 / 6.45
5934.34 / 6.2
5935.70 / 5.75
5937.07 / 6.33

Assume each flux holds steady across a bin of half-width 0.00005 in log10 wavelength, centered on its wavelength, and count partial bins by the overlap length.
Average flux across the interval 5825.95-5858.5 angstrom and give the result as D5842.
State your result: 6.21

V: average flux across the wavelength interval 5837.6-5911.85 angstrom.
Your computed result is 6.08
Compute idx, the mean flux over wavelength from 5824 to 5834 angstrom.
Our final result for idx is 6.67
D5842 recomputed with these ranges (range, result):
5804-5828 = 5.99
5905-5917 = 6.65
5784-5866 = 6.14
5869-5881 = 5.8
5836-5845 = 6.53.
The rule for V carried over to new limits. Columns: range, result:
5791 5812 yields 6.3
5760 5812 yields 6.23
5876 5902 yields 5.77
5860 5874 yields 6.21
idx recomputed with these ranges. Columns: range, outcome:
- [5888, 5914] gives 6.24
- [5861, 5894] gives 5.93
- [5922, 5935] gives 6.25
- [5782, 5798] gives 5.88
